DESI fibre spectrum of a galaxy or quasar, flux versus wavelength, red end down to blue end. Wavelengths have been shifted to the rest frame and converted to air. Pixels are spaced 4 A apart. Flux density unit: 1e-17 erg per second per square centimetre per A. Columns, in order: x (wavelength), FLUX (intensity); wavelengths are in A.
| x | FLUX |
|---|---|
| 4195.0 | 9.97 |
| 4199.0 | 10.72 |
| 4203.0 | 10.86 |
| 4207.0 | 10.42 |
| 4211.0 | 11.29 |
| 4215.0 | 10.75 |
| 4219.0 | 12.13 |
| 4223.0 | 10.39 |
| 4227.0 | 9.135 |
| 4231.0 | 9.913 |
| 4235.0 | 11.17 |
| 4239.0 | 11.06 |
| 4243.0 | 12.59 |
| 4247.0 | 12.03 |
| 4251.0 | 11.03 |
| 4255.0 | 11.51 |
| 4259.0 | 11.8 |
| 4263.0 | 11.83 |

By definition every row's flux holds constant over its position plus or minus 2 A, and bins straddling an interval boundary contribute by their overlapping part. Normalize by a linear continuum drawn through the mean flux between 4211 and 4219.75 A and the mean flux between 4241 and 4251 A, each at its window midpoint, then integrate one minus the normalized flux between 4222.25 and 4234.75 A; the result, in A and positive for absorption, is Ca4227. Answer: 1.81 A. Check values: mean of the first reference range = 11.3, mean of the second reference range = 12.1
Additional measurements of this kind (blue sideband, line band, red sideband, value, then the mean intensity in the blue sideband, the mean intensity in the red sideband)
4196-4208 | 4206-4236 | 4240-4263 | 1.13 A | 10.6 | 11.8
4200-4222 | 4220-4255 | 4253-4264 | 1.33 A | 11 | 11.7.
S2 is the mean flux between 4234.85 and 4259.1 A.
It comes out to 11.6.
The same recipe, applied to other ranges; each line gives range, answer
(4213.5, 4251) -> 11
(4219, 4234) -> 10.2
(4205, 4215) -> 10.8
